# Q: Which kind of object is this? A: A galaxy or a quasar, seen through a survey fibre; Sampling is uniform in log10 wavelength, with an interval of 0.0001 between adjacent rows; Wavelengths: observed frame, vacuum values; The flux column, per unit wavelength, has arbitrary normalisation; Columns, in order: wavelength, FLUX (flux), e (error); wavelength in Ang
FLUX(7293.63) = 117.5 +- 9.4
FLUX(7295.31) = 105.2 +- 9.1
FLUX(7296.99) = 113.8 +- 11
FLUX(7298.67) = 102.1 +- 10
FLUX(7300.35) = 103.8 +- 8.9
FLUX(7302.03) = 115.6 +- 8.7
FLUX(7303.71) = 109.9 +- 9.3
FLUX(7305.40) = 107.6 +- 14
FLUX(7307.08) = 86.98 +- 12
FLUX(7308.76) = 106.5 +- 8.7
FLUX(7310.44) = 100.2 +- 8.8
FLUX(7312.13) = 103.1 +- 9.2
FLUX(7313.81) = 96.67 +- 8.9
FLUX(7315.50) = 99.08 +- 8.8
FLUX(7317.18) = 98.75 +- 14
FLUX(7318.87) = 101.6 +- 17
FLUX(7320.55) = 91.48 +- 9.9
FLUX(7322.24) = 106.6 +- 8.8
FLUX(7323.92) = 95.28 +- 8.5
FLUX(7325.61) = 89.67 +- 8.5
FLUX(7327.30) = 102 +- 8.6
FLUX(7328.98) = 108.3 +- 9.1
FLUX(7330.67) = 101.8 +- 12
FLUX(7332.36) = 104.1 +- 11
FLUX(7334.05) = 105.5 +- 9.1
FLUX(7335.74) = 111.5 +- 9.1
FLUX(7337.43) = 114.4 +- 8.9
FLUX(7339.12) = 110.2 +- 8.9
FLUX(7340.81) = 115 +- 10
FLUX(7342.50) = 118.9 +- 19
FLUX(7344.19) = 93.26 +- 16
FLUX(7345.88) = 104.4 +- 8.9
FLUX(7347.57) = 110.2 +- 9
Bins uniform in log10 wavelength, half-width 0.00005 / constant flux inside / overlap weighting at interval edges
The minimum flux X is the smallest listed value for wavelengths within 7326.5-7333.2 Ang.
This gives 101.8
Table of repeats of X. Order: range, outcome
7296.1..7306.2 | 102.1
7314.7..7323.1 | 91.48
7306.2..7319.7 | 86.98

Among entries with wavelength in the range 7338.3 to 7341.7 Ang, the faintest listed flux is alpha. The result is 110.2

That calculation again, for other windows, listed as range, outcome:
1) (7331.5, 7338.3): 104.1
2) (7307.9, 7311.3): 100.2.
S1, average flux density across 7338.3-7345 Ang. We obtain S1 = 109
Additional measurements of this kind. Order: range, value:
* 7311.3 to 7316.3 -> 99.6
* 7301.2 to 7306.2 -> 111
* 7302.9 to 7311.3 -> 102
